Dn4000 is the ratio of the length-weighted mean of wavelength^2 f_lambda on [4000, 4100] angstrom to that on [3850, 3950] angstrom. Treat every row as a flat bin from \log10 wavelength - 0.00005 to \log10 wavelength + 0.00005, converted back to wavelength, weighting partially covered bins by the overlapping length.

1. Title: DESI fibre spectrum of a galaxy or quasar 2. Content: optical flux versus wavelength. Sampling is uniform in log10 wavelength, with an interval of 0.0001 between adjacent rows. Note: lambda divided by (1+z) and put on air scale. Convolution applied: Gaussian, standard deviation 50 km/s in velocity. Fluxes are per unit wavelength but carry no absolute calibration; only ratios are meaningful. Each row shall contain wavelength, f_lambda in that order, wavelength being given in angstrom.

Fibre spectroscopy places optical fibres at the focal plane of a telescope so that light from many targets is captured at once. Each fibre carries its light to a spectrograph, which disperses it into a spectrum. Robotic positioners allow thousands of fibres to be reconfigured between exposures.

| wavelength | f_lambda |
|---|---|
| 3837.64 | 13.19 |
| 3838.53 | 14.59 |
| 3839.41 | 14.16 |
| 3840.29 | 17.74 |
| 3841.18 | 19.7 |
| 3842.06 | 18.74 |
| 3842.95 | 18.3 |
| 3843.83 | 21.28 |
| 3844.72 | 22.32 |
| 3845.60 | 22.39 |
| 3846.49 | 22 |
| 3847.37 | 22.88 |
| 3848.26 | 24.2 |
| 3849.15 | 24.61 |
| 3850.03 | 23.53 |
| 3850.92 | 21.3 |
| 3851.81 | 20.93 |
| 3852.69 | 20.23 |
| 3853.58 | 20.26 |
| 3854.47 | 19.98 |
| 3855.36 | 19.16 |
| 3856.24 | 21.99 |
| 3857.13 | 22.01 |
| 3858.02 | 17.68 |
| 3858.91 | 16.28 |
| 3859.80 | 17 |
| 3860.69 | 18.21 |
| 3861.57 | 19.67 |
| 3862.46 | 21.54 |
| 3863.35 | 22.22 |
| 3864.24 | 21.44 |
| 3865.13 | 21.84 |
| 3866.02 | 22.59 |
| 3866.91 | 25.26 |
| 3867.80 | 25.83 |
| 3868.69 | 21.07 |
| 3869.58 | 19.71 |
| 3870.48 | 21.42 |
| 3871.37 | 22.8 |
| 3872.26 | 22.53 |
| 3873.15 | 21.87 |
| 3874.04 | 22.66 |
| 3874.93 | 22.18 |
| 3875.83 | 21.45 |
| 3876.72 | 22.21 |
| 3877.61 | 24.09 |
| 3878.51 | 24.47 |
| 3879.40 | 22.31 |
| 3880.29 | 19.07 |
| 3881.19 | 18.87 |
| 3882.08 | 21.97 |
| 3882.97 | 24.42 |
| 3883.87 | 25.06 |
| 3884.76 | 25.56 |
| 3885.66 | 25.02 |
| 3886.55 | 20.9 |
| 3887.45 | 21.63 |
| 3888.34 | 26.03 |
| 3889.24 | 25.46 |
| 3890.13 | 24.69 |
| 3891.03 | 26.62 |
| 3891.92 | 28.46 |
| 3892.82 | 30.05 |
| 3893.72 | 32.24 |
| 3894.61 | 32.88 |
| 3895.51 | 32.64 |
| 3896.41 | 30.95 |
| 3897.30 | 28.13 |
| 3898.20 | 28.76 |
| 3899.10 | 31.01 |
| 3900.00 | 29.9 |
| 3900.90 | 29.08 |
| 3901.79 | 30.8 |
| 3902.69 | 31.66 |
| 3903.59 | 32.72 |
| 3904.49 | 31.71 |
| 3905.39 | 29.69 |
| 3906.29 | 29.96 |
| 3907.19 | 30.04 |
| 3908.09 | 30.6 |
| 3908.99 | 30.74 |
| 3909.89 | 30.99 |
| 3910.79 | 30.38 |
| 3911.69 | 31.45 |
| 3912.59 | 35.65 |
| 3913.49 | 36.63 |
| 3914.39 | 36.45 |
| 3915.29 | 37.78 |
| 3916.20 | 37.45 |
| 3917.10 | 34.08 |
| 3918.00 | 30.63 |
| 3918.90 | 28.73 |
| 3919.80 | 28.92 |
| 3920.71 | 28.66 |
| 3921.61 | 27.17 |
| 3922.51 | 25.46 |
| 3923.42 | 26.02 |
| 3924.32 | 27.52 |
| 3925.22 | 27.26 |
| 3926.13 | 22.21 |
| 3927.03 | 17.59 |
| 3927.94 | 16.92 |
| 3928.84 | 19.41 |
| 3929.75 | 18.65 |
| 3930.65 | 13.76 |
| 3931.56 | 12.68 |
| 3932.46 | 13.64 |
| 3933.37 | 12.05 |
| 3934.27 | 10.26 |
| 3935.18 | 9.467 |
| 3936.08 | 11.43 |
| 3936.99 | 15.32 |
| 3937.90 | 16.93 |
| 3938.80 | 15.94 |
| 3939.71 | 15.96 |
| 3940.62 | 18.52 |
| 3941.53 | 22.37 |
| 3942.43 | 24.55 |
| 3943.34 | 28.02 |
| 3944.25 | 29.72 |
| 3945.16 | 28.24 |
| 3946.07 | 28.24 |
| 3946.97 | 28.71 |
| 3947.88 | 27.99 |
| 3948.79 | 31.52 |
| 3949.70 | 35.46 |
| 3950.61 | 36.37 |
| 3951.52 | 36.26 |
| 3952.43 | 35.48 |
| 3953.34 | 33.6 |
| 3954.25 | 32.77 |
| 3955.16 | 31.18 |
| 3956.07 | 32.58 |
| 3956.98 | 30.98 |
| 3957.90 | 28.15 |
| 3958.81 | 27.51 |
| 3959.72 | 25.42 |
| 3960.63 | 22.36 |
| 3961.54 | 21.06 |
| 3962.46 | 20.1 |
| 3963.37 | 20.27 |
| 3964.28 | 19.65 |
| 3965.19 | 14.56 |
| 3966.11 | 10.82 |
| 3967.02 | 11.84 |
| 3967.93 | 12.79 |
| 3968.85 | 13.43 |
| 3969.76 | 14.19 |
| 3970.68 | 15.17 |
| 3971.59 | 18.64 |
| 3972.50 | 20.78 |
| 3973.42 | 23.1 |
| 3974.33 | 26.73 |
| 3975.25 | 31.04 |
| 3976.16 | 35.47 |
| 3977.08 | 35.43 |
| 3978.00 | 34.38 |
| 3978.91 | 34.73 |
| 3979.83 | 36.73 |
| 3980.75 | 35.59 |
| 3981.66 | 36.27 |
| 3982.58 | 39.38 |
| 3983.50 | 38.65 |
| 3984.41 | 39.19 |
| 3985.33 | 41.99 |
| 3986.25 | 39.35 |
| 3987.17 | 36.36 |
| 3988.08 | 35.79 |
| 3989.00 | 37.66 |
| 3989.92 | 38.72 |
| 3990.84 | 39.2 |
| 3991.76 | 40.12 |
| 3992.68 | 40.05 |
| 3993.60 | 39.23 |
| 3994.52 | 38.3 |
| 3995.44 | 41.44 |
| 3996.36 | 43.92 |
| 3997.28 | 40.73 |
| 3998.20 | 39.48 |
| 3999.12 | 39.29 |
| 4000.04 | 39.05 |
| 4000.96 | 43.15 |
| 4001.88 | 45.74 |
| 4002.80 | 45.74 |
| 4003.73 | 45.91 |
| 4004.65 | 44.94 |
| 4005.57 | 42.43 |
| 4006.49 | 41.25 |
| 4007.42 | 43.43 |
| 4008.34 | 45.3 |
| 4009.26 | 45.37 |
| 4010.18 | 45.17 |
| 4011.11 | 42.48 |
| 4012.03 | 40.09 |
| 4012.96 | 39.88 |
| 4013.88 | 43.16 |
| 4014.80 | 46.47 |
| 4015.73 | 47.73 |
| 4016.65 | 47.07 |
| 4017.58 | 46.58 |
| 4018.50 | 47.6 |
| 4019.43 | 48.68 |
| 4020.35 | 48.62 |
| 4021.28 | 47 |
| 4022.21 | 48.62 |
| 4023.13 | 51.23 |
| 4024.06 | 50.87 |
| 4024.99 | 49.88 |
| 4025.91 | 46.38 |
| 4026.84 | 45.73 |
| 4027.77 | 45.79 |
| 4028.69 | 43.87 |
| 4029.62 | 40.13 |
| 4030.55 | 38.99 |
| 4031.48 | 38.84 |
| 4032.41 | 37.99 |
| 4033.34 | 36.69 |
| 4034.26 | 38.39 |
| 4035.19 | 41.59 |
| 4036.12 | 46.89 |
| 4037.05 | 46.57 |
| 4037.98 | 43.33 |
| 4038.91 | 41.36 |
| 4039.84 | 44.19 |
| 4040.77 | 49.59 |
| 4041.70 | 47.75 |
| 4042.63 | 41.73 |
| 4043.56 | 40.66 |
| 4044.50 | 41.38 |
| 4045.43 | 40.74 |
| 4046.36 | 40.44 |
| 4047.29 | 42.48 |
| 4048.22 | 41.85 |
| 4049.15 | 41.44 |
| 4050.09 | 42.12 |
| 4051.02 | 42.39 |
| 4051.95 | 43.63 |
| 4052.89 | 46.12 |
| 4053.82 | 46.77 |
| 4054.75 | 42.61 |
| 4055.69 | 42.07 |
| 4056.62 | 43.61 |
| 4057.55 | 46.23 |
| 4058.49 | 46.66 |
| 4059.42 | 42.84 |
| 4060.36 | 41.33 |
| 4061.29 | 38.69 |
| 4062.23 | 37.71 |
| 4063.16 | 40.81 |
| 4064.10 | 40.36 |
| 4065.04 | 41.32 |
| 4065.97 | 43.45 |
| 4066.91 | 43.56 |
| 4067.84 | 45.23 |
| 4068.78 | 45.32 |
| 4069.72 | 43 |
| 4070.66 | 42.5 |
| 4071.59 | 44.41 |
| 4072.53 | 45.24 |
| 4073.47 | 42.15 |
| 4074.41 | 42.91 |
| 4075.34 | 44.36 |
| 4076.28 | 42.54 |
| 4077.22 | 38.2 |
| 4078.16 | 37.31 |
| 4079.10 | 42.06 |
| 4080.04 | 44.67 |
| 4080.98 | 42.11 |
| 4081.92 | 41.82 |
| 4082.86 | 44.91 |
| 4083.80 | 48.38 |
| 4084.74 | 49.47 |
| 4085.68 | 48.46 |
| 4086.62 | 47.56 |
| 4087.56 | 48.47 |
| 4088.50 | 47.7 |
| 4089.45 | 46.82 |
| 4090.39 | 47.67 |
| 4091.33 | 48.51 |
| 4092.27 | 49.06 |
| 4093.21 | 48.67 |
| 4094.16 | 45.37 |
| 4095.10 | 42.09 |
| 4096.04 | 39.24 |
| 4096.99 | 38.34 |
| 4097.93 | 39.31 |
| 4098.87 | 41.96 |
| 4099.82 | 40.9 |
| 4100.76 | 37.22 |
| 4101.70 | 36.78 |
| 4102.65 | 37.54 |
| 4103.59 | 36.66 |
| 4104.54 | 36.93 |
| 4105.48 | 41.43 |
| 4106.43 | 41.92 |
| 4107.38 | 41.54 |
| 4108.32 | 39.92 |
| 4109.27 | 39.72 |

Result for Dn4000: 1.93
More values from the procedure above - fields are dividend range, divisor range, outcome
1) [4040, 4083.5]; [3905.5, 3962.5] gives 1.75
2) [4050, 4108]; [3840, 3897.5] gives 2.10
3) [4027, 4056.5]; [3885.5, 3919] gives 1.50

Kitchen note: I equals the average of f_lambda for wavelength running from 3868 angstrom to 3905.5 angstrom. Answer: 25.8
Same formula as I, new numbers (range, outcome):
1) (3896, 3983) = 26.2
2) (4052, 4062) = 43.5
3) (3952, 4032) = 36.4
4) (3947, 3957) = 33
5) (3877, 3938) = 25.9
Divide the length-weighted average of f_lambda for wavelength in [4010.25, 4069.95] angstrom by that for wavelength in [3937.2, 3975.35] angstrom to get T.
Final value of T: 1.8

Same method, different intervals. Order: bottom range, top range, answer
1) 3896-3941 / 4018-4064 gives 1.71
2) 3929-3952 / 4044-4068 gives 1.96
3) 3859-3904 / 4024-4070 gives 1.74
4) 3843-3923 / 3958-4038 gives 1.45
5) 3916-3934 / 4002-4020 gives 1.94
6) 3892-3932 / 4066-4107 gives 1.50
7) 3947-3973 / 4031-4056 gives 1.75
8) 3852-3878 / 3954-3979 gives 1.11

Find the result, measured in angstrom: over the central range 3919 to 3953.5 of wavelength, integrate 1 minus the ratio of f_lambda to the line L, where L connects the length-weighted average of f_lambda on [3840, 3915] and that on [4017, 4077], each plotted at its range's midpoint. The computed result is 9.2 angstrom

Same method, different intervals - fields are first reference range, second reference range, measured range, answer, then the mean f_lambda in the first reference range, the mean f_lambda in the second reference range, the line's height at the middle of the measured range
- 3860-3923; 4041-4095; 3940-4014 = 5.4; 26.9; 43.8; 35.1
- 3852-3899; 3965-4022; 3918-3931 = 2.3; 23.4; 37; 29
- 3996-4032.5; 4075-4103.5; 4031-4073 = 1.2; 44.4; 43.5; 44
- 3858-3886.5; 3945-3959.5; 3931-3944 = 5.9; 21.9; 31.5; 29.8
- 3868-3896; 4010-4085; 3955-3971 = 6.2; 24.2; 43.6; 33.7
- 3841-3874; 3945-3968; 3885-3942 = -4.2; 21.2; 26.5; 24.2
